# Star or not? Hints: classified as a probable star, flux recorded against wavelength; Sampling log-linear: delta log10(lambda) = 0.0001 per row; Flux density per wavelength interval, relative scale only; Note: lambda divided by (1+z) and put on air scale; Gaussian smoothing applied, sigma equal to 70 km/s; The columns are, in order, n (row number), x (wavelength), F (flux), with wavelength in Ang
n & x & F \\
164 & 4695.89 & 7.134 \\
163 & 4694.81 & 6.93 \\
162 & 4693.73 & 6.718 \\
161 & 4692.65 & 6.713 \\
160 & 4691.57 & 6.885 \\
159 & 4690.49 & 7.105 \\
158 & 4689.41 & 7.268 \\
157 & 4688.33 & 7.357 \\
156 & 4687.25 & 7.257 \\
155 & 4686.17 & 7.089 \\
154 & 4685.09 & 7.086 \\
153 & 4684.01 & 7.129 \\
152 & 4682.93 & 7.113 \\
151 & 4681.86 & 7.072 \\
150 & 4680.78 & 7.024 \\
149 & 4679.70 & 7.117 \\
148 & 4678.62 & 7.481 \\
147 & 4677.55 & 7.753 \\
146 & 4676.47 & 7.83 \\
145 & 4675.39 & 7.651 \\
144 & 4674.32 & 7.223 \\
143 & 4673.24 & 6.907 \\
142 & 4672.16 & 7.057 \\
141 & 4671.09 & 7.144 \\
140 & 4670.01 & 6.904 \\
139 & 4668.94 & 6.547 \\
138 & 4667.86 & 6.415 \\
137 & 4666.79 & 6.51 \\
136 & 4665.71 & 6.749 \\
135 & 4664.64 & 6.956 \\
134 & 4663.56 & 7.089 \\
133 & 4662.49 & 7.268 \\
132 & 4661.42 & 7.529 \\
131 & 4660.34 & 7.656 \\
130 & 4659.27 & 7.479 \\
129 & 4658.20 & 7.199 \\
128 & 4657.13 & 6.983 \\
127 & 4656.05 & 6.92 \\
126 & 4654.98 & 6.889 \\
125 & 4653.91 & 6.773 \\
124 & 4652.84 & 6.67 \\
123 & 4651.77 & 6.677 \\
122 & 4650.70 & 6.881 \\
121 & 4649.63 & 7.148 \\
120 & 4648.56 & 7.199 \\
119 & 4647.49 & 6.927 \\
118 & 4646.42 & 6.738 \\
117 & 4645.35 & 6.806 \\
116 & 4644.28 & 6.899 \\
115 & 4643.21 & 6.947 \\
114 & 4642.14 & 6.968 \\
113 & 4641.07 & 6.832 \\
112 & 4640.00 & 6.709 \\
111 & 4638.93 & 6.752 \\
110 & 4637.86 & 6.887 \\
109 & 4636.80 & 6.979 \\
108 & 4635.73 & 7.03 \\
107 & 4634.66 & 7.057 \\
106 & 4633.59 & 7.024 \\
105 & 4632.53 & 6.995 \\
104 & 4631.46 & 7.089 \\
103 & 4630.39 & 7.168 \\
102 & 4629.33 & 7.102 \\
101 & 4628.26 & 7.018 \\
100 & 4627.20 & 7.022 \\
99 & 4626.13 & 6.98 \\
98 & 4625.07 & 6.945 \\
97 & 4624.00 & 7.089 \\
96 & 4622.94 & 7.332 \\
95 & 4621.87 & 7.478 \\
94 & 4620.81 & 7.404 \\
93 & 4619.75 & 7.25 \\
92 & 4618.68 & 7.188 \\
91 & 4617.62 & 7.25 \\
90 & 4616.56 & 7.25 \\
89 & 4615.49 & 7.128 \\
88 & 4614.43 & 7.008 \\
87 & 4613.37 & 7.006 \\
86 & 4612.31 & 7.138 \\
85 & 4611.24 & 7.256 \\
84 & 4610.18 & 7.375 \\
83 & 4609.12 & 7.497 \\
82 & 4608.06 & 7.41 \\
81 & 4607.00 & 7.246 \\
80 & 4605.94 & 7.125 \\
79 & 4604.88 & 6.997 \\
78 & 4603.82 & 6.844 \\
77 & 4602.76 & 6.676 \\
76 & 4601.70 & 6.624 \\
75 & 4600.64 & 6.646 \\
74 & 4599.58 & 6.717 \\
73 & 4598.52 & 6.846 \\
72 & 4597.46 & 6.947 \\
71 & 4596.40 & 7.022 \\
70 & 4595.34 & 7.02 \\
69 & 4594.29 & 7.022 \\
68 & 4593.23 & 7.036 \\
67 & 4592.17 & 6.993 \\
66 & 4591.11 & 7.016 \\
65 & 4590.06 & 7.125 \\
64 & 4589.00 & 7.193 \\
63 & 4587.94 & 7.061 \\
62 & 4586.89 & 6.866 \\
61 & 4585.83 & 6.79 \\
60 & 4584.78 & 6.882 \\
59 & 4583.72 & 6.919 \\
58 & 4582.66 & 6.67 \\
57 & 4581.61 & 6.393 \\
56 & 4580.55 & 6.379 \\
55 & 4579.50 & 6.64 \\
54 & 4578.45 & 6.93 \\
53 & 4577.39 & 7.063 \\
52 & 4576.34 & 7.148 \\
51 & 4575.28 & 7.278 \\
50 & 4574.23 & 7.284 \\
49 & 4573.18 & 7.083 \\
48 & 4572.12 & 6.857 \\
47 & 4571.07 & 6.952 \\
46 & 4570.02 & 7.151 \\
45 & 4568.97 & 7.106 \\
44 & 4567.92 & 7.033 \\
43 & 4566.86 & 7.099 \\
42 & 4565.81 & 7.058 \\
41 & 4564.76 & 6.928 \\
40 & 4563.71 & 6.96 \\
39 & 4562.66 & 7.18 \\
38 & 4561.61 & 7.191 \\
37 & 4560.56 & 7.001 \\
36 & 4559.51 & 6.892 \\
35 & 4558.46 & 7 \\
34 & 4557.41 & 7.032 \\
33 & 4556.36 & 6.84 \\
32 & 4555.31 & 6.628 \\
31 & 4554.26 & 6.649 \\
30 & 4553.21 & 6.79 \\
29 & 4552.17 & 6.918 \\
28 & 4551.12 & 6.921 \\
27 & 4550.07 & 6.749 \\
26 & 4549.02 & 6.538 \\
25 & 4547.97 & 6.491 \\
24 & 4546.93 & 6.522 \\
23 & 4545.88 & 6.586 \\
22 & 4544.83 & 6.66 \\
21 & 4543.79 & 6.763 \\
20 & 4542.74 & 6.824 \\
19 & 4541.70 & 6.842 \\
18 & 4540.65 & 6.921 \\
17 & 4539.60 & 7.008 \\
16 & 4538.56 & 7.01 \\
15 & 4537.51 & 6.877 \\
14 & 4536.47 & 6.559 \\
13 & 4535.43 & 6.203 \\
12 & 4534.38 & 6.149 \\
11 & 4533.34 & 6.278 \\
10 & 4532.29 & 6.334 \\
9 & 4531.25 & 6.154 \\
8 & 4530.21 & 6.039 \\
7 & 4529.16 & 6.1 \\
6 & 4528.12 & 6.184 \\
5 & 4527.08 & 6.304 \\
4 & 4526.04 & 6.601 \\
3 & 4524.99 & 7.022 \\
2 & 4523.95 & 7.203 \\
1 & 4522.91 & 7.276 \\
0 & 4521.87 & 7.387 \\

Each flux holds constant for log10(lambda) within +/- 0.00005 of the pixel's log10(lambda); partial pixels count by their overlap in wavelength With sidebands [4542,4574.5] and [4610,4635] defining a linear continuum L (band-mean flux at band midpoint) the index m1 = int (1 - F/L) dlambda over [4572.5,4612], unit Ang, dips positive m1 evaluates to 0.3 Ang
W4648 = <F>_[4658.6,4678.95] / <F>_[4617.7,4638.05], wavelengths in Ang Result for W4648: 1.0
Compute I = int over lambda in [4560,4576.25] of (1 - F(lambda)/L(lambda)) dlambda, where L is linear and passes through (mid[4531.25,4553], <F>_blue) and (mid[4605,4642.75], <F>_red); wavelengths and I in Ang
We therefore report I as -0.7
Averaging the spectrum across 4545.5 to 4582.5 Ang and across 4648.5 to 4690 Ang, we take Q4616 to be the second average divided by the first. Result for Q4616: 1.0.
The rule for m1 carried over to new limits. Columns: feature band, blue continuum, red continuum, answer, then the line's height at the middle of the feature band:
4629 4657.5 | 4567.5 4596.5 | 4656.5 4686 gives 0.64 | 7.08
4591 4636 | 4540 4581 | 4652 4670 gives -0.92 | 6.94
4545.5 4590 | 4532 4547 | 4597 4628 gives -0.55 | 6.82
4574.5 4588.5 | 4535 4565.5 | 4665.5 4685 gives 0.06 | 6.89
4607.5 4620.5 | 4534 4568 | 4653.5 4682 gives -0.48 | 6.98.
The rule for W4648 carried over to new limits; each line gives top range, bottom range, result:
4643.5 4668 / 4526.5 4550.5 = 1.07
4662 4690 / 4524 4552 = 1.08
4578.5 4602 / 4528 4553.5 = 1.04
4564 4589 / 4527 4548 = 1.06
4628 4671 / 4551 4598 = 1.00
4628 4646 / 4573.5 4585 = 1.01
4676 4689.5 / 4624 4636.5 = 1.03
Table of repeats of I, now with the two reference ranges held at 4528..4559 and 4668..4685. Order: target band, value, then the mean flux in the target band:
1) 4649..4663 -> 0.0 Ang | 7.09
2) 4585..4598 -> -0.3 Ang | 7.01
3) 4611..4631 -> -0.6 Ang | 7.16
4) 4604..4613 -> -0.4 Ang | 7.24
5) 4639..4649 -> 0.2 Ang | 6.88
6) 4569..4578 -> -0.5 Ang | 7.1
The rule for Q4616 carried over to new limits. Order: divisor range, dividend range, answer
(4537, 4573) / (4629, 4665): 1.02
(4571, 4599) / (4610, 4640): 1.02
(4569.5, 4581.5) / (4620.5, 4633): 1.02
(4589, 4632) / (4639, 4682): 0.99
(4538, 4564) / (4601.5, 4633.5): 1.04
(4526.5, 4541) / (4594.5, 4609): 1.08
